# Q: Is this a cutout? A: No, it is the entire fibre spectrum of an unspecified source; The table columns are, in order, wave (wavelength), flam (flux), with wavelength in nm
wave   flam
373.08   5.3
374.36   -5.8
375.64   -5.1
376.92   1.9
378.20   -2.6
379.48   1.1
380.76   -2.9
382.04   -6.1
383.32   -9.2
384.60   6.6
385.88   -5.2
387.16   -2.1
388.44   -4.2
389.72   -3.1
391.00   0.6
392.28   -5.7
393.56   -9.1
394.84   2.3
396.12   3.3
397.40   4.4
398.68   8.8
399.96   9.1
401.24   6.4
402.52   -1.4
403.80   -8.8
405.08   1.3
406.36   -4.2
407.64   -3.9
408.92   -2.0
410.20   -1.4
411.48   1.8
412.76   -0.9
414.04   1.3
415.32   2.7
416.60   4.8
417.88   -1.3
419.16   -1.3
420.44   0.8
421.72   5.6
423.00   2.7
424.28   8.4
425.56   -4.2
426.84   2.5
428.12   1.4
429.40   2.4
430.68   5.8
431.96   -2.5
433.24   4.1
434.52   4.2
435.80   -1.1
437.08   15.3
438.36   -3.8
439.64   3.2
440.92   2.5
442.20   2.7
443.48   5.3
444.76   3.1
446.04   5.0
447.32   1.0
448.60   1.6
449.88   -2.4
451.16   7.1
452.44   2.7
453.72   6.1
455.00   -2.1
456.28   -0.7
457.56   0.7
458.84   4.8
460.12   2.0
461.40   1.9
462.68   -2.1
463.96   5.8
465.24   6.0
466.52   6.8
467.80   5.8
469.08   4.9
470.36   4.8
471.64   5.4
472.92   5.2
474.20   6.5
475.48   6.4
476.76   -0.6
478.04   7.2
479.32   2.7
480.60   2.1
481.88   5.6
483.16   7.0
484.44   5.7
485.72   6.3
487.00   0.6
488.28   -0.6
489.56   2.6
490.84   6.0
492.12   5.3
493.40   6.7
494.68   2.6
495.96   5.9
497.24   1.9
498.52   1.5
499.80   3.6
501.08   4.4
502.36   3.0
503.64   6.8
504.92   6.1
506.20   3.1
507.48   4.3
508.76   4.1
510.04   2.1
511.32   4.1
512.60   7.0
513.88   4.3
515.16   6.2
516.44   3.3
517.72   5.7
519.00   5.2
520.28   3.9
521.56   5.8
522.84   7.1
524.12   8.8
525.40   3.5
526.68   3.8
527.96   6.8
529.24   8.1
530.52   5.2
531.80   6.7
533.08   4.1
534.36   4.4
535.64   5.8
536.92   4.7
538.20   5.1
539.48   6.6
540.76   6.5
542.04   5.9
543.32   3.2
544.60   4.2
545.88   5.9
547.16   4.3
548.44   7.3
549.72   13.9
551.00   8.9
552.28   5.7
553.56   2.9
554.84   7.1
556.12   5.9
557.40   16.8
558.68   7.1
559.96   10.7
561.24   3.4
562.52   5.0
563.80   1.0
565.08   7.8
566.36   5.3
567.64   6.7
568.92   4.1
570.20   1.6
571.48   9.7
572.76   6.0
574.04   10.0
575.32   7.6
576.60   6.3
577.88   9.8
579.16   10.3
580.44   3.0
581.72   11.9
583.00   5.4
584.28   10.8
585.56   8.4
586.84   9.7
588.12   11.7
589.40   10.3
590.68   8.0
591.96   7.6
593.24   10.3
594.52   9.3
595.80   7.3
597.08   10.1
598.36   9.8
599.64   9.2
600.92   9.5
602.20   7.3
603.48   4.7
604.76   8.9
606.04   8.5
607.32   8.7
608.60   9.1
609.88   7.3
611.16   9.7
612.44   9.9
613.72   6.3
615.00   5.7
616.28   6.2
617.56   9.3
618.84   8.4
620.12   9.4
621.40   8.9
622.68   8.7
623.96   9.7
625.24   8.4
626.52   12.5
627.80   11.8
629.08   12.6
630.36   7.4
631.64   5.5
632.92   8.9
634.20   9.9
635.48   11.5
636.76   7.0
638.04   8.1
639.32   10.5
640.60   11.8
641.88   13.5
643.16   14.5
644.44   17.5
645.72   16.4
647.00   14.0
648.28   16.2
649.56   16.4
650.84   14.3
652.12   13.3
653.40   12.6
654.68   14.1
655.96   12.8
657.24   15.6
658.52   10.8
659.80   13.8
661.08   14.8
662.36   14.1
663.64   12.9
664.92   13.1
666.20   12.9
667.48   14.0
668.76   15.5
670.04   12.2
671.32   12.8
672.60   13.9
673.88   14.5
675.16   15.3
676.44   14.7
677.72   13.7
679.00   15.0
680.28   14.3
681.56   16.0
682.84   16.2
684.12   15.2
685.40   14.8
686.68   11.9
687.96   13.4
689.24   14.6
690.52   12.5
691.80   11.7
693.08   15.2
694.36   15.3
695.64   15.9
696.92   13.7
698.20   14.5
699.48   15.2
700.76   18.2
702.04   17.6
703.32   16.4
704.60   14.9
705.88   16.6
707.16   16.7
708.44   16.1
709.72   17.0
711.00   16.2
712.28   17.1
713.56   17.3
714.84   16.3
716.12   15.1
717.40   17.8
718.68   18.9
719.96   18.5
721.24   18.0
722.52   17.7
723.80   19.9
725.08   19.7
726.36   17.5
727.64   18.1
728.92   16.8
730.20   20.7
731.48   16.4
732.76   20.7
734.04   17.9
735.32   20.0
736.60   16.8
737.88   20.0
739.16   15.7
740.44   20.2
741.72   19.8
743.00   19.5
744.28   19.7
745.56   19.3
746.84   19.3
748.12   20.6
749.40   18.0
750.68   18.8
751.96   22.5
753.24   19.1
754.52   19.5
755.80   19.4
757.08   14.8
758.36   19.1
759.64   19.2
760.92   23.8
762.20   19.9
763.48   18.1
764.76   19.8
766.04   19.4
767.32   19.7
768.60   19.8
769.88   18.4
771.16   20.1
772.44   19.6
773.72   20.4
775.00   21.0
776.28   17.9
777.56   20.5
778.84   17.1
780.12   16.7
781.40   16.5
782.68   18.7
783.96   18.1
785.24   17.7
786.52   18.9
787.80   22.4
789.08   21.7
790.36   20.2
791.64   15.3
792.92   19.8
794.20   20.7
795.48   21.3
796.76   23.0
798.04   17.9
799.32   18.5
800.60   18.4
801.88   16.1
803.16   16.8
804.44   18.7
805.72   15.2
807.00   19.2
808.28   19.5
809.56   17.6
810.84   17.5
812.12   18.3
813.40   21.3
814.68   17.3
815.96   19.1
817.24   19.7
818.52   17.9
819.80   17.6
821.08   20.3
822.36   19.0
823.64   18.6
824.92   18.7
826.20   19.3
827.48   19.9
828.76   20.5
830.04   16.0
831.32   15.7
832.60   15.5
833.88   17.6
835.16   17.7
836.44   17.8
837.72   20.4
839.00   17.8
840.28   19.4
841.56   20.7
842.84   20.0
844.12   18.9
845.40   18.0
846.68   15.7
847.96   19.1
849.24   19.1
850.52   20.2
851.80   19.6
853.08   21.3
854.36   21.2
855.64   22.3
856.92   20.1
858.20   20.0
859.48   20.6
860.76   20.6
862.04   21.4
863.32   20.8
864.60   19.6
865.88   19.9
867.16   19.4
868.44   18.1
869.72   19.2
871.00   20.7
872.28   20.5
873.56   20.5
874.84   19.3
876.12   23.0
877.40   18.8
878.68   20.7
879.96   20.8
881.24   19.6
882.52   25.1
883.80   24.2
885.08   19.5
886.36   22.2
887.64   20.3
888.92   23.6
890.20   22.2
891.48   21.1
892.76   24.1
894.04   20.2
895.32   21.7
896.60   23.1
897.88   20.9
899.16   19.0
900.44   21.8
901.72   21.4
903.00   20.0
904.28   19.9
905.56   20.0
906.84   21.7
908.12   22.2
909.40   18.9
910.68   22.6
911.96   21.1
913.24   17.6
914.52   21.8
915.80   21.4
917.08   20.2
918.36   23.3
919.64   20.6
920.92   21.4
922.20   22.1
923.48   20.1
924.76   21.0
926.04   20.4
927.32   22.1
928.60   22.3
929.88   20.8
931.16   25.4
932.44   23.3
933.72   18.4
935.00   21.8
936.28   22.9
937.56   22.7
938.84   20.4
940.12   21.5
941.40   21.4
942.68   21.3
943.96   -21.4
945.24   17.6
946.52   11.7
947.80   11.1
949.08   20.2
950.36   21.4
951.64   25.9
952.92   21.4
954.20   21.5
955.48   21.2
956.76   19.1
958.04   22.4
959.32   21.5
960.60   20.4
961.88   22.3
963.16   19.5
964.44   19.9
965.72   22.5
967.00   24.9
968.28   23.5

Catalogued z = 0.61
